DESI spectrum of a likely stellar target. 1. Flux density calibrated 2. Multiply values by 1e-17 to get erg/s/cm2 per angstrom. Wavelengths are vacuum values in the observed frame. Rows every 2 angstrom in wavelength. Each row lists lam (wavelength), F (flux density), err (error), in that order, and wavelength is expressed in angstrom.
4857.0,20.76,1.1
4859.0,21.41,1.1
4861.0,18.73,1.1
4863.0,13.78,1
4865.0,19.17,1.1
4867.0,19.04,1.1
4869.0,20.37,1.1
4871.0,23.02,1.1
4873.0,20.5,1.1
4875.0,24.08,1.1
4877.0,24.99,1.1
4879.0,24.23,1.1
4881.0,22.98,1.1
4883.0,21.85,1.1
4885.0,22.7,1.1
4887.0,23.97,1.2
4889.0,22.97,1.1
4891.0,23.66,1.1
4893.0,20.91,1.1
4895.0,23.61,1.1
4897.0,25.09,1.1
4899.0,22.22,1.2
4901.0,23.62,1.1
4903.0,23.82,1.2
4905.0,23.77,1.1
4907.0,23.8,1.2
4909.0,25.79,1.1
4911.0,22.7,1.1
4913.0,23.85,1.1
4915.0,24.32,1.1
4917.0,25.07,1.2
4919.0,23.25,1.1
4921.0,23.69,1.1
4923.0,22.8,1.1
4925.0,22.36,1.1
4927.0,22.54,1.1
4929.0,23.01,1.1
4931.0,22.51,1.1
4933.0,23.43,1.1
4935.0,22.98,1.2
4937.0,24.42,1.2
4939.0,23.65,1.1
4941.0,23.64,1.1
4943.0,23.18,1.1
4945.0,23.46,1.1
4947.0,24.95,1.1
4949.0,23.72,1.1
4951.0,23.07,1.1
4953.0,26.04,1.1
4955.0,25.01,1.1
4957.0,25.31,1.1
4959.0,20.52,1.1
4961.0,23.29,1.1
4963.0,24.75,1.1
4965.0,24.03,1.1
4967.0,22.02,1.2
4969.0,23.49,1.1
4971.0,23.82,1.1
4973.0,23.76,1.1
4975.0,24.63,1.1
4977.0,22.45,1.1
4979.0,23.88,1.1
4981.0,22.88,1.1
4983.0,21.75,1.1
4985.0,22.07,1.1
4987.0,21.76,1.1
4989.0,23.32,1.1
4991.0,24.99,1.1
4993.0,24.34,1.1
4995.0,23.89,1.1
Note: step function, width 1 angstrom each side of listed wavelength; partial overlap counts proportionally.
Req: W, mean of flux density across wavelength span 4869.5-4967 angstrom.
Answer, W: 23.5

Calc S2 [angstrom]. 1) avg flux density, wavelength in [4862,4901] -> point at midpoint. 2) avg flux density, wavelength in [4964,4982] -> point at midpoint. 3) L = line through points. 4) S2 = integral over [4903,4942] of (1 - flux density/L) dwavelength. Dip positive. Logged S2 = -1.5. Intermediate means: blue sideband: 22.1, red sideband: 23.4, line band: 23.6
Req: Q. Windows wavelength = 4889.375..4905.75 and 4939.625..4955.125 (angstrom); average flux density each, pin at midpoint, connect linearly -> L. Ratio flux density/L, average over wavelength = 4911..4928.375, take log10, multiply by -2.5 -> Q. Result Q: 0.010 mag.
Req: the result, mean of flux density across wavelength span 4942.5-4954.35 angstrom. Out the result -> 24.1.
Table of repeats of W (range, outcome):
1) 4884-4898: 23.3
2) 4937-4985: 23.6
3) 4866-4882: 22.4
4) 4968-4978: 23.6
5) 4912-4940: 23.4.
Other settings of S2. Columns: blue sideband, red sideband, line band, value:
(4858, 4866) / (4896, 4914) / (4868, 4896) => -2.7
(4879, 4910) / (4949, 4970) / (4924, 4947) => 0.3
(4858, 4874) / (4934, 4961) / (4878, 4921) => -4.6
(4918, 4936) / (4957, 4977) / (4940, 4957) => -0.7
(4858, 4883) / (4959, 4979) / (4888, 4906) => -1.3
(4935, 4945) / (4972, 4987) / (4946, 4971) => -0.6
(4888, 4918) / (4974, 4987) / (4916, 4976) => -1.0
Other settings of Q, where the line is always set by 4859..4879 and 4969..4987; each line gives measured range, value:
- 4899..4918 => -0.12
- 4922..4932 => -0.03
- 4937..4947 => -0.07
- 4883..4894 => -0.08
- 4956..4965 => -0.04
